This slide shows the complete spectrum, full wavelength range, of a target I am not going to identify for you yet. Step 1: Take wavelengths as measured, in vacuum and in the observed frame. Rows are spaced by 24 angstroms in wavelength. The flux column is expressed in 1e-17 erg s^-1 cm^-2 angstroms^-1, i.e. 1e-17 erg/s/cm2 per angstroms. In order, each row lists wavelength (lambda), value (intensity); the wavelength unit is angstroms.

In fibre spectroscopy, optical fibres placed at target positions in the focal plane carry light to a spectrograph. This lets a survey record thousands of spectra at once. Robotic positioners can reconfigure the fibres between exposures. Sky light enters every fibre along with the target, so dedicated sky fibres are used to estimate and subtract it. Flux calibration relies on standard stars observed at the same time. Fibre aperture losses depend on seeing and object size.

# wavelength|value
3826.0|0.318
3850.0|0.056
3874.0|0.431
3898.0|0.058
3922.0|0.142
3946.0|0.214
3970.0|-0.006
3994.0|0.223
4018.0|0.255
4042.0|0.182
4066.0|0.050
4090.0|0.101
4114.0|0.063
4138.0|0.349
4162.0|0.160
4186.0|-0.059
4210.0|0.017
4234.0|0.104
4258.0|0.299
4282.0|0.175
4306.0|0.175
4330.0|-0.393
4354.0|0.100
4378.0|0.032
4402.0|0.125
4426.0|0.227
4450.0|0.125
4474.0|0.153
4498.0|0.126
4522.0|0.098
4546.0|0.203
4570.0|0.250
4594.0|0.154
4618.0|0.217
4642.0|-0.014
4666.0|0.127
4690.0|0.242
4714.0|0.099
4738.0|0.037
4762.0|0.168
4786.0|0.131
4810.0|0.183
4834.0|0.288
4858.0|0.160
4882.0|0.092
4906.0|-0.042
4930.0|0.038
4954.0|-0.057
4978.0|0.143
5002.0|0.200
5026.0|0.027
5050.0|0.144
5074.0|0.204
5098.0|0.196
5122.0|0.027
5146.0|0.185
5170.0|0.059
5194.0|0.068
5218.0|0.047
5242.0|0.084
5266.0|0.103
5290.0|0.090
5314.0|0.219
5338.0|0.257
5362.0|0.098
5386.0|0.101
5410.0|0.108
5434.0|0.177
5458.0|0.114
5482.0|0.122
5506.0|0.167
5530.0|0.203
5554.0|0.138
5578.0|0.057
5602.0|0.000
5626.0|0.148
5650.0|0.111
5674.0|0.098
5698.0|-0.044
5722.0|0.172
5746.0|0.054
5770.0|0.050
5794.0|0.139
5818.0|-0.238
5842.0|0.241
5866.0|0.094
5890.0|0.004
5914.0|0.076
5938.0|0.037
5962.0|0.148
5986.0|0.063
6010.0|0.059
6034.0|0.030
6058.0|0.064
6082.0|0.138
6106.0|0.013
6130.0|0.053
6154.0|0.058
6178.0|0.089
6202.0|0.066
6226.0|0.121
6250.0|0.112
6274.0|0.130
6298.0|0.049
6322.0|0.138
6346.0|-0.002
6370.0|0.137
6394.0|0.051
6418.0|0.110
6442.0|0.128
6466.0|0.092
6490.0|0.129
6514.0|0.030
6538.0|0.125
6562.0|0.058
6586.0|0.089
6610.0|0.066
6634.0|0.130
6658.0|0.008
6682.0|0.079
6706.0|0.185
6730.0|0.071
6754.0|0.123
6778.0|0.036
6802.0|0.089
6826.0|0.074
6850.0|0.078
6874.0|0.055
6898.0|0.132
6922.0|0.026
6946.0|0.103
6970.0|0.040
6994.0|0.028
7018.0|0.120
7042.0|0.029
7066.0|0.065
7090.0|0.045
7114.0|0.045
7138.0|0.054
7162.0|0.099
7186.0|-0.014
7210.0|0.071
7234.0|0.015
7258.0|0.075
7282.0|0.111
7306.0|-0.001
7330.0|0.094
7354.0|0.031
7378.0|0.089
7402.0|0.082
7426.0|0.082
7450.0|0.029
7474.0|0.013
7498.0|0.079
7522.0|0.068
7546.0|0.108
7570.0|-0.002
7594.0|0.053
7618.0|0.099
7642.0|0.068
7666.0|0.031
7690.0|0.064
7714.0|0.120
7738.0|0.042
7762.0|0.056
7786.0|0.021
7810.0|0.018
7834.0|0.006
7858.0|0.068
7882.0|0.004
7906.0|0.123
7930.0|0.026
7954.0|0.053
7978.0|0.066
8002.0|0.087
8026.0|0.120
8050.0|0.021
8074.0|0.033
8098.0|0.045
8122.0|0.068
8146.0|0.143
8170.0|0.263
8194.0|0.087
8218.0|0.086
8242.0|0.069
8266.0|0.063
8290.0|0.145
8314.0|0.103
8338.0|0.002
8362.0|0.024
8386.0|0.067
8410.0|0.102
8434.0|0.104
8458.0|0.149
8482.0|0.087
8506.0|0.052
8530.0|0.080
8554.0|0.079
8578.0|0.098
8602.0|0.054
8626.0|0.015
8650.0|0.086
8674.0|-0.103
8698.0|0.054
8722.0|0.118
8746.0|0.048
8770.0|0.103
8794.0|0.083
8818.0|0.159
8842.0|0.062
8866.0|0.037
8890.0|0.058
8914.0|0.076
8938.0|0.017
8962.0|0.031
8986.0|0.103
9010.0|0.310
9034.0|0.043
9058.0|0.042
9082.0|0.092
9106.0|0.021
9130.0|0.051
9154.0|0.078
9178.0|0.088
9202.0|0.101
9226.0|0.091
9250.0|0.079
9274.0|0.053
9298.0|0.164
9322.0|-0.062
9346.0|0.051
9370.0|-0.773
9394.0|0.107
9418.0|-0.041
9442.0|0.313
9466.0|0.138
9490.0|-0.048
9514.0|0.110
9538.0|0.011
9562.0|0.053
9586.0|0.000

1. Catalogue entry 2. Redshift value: 1.189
